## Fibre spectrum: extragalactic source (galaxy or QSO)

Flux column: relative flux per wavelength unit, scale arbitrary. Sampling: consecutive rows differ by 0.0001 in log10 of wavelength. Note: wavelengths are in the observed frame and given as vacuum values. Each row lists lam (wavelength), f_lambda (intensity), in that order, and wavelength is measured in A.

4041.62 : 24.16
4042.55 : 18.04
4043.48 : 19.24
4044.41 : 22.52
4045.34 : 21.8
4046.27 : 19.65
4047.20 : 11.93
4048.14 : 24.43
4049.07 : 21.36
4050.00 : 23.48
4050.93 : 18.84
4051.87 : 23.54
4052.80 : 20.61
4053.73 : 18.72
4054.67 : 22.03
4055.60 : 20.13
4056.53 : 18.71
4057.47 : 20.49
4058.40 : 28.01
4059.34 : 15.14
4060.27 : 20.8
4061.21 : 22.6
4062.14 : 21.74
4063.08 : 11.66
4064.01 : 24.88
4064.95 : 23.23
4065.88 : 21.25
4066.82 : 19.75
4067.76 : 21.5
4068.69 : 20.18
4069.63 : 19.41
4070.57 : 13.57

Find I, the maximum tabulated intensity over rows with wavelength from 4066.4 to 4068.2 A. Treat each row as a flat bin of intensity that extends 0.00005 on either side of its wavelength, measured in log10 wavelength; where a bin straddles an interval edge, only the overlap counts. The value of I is 21.5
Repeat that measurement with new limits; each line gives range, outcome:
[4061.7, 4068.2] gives 24.88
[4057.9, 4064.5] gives 28.01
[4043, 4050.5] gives 24.43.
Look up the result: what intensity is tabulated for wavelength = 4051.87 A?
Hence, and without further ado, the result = 23.54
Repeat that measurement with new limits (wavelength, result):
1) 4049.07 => 21.36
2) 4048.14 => 24.43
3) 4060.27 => 20.8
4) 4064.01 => 24.88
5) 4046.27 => 19.65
